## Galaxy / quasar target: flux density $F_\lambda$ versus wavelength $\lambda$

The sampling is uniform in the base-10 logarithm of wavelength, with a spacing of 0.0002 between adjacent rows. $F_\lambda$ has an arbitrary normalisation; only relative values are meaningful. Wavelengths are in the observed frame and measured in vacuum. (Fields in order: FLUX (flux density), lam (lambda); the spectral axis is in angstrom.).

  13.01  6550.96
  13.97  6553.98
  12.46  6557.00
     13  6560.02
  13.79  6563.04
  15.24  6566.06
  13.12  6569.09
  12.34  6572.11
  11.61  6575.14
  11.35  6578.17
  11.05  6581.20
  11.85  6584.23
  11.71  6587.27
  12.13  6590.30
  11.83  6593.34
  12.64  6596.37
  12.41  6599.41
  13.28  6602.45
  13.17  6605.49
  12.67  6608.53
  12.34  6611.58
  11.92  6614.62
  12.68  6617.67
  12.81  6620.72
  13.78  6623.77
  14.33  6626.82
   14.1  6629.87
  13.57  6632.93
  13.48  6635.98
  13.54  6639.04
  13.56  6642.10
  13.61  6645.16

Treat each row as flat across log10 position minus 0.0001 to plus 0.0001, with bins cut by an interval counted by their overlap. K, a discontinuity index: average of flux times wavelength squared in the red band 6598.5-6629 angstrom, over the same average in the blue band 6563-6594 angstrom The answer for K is 1.07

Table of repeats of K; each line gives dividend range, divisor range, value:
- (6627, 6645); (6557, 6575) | 1.05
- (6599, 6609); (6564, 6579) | 1.02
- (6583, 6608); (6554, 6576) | 0.95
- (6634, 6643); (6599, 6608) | 1.05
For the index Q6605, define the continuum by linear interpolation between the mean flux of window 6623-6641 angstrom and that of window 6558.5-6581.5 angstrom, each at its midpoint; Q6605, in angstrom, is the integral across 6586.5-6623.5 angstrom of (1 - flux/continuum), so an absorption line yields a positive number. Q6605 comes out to 2.3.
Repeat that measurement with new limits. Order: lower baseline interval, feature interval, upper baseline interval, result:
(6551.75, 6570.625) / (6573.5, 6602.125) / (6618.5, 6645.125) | 3.5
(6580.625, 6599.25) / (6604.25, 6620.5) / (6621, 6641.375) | 0.4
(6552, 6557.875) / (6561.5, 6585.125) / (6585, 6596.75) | 0.2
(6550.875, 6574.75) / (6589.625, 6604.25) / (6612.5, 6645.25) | 0.9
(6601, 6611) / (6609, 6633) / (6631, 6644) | 0.2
